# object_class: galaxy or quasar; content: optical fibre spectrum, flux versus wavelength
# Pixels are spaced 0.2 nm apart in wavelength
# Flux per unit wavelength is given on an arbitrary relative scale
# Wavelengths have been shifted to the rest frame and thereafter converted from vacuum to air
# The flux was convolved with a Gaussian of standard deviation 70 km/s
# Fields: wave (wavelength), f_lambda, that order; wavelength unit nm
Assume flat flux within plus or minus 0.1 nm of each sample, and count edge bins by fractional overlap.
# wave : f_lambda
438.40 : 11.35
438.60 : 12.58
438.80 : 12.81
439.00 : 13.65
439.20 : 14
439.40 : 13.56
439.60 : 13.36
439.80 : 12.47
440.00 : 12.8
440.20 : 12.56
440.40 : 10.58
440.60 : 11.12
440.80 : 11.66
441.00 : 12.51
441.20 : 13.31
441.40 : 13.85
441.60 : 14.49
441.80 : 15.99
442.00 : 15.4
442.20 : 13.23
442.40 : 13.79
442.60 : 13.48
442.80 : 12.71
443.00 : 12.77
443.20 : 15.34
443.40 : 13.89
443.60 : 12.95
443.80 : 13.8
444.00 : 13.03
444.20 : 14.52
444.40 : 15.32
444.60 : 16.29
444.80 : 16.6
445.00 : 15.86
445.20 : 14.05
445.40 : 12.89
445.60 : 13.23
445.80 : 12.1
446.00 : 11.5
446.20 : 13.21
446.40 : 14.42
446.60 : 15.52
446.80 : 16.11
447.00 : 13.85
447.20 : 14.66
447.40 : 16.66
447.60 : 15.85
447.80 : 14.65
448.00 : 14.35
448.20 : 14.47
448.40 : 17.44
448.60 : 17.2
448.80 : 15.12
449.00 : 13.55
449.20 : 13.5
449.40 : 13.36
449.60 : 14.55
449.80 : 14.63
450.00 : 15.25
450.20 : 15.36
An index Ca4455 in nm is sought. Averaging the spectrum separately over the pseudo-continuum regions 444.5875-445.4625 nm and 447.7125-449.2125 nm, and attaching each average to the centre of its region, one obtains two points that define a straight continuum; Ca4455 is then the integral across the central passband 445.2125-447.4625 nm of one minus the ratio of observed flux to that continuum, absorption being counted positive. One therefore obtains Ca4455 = 0.17 nm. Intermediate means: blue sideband 15.1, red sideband 15.1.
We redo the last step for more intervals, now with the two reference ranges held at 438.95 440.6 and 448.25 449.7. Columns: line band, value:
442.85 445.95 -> -0.06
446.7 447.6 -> -0.05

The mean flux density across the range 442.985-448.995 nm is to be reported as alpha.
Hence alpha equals 14.6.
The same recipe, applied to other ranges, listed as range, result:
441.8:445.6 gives 14.2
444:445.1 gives 15.5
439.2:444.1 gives 13.3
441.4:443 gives 14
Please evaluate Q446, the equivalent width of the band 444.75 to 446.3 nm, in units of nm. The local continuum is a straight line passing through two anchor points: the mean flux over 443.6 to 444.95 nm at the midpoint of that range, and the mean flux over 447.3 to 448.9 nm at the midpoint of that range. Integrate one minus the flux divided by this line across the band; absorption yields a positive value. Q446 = 0.16 nm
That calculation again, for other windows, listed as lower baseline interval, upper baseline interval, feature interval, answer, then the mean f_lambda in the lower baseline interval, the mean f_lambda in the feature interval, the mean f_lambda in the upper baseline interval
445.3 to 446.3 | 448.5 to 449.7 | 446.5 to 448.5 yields -0.26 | 12.6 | 15.4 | 14.5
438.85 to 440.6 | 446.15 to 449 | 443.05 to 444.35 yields 0.01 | 12.8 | 13.9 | 15.2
